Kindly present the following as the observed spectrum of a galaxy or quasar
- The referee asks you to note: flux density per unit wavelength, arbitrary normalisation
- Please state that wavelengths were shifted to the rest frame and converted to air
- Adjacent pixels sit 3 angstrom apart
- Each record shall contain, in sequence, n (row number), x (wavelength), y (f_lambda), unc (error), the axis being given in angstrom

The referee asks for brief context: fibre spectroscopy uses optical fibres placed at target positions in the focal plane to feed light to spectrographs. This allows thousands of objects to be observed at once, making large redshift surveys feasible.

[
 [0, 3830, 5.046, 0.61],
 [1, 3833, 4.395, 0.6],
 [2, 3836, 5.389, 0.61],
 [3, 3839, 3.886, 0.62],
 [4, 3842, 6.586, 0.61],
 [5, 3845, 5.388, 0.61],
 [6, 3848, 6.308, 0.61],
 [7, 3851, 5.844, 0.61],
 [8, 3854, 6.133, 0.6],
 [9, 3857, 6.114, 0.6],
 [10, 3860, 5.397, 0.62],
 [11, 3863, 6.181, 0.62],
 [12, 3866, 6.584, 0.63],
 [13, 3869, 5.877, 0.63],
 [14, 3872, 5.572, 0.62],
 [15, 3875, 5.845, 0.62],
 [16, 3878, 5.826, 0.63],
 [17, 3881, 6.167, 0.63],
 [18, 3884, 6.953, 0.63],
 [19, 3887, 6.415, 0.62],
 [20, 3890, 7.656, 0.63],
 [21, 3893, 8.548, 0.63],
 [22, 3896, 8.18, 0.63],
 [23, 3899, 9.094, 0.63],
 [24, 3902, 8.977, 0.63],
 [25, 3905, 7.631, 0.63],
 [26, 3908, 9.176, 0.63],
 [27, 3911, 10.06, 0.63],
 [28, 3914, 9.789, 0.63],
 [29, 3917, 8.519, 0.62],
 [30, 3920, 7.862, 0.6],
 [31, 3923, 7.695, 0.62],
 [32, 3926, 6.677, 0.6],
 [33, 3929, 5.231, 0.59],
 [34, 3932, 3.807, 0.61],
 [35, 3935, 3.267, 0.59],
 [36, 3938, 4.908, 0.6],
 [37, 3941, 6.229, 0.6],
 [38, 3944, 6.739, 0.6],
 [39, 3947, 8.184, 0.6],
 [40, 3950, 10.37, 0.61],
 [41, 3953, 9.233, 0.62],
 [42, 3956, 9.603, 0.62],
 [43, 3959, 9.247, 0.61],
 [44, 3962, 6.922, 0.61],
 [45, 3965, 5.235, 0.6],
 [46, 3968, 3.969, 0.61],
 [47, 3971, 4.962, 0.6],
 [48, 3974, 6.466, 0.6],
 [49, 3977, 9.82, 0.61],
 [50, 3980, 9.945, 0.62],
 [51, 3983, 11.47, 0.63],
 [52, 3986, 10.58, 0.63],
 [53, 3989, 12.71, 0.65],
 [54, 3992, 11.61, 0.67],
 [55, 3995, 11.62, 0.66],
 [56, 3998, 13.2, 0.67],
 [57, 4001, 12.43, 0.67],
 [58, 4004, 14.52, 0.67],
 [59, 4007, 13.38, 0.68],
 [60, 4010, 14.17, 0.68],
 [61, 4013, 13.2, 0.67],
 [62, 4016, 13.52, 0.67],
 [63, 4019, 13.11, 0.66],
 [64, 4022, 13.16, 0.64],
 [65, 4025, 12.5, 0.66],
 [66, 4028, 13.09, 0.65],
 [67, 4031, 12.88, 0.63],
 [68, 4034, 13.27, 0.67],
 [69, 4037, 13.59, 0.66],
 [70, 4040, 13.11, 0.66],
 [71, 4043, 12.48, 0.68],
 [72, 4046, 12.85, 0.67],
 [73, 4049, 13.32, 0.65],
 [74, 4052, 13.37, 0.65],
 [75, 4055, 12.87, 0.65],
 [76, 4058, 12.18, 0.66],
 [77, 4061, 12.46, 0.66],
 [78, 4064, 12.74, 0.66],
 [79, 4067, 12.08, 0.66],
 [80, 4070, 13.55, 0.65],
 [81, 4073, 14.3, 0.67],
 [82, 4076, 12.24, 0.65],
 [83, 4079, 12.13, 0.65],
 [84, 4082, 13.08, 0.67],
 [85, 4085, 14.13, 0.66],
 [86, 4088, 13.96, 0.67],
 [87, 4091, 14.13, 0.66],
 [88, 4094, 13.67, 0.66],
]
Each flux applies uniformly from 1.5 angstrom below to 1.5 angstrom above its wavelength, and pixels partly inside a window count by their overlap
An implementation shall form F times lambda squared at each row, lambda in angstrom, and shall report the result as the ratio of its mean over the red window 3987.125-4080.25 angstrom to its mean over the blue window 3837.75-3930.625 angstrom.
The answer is 2.0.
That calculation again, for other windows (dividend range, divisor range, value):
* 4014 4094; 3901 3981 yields 1.87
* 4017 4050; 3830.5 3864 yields 2.57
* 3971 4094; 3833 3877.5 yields 2.39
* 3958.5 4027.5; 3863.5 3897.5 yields 1.72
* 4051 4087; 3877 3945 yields 1.95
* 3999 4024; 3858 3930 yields 1.94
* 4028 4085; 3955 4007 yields 1.37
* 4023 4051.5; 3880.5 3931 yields 1.76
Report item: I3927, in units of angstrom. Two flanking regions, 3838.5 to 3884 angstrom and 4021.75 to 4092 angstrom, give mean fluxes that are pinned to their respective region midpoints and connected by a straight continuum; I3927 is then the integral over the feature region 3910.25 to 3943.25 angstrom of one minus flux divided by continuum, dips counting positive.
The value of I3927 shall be 6.2 angstrom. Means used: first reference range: 5.93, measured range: 6.66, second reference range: 13.1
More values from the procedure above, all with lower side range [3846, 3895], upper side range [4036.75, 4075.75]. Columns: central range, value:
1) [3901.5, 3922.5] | -2.6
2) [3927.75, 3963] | 8.1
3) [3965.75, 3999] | 2.9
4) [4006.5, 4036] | -3.9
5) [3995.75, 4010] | -3.0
